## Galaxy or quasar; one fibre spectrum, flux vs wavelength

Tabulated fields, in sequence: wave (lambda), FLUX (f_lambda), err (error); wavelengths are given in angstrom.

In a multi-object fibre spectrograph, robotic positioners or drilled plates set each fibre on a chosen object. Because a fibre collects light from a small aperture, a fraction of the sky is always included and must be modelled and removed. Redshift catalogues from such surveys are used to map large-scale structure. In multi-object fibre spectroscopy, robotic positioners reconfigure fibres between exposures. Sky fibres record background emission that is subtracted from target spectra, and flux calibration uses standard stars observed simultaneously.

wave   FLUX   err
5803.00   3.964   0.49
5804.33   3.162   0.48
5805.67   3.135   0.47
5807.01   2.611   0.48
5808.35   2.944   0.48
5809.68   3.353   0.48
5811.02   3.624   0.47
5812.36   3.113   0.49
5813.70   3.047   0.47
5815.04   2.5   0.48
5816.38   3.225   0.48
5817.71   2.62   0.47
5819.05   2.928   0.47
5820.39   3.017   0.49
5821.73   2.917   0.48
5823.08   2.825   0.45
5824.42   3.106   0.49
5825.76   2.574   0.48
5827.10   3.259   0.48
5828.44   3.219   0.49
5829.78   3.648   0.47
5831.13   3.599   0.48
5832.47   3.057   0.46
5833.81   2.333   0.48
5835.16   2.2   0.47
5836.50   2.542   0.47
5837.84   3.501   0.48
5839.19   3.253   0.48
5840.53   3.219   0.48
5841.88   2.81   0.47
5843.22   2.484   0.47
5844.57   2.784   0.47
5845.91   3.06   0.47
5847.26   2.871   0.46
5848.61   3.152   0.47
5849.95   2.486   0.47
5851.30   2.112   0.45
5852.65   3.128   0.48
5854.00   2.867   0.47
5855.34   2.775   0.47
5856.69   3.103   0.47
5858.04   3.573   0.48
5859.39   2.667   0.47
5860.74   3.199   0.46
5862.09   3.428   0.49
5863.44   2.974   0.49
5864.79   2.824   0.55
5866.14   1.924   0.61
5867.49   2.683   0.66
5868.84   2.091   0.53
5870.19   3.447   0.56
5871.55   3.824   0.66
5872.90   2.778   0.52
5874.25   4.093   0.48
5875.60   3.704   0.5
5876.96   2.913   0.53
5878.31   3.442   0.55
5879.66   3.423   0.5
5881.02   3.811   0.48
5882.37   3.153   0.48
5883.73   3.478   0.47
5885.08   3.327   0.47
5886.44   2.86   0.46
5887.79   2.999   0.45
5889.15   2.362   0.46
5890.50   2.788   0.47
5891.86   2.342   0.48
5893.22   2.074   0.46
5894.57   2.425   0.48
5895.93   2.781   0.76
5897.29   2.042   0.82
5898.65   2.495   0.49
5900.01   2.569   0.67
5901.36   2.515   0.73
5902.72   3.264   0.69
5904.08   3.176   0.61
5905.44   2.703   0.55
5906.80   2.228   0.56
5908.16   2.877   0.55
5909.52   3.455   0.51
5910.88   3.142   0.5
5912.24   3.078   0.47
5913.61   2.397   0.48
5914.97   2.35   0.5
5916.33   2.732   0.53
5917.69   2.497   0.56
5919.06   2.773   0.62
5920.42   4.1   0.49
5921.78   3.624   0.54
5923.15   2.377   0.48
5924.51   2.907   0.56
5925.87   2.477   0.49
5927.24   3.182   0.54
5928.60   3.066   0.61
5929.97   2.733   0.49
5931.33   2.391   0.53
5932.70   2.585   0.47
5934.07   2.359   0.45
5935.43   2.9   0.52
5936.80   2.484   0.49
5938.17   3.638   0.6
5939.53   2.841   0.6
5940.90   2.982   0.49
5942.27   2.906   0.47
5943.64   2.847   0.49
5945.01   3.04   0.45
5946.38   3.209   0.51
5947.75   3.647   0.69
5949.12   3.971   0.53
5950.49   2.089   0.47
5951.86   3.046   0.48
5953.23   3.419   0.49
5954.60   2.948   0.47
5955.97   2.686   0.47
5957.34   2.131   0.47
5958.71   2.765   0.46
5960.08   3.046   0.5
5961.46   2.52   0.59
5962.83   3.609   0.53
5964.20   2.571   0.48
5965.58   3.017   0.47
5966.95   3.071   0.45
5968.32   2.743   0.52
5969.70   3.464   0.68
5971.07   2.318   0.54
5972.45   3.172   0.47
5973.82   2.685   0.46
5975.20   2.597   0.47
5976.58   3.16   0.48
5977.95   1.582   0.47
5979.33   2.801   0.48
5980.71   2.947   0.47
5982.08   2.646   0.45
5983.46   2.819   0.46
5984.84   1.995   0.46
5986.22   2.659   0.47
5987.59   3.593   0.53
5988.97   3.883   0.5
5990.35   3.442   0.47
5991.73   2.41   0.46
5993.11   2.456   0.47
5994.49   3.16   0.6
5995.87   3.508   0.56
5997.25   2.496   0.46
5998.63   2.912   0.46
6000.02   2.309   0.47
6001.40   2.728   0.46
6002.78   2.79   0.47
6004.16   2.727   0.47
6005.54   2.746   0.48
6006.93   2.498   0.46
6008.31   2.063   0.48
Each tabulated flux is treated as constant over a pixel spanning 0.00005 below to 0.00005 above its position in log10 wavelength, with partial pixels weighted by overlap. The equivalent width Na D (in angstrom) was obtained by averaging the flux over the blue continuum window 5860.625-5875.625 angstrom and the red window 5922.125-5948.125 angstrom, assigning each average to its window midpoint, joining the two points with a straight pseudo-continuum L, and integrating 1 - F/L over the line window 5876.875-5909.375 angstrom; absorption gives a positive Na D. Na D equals 1.5 angstrom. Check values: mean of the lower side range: 3.05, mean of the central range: 2.84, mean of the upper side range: 2.87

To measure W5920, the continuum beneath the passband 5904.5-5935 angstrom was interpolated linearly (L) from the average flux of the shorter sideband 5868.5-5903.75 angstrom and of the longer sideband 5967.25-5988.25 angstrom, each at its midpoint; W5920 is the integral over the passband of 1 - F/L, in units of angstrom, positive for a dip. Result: 0.7 angstrom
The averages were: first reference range 2.97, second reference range 2.75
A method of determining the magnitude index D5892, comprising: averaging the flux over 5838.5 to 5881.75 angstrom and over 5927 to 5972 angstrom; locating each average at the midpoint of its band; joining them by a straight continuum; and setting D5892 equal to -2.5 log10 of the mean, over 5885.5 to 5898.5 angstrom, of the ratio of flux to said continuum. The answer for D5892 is 0.18 mag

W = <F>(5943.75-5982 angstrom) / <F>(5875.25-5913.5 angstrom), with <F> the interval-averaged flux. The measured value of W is 1.00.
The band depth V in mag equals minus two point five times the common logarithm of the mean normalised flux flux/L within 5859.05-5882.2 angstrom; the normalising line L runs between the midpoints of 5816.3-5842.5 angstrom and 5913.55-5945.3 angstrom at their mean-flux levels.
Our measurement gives -0.07 mag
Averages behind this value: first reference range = 2.99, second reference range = 2.85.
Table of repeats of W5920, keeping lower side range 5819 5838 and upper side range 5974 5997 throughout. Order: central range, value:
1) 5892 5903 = 1.62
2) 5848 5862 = 0.10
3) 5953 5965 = 0.12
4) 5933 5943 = 0.07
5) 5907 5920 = 0.38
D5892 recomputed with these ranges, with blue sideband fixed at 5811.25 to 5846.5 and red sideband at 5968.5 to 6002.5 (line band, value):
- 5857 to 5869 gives 0.028 mag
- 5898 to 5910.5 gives 0.029 mag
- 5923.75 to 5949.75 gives -0.033 mag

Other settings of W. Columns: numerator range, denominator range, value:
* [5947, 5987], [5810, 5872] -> 0.96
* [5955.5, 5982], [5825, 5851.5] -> 0.95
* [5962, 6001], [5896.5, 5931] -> 1.01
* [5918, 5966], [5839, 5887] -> 0.96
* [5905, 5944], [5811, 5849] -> 0.96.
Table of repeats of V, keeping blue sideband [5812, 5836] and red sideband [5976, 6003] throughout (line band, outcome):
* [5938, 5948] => -0.09 mag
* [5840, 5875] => -0.01 mag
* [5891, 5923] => 0.05 mag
